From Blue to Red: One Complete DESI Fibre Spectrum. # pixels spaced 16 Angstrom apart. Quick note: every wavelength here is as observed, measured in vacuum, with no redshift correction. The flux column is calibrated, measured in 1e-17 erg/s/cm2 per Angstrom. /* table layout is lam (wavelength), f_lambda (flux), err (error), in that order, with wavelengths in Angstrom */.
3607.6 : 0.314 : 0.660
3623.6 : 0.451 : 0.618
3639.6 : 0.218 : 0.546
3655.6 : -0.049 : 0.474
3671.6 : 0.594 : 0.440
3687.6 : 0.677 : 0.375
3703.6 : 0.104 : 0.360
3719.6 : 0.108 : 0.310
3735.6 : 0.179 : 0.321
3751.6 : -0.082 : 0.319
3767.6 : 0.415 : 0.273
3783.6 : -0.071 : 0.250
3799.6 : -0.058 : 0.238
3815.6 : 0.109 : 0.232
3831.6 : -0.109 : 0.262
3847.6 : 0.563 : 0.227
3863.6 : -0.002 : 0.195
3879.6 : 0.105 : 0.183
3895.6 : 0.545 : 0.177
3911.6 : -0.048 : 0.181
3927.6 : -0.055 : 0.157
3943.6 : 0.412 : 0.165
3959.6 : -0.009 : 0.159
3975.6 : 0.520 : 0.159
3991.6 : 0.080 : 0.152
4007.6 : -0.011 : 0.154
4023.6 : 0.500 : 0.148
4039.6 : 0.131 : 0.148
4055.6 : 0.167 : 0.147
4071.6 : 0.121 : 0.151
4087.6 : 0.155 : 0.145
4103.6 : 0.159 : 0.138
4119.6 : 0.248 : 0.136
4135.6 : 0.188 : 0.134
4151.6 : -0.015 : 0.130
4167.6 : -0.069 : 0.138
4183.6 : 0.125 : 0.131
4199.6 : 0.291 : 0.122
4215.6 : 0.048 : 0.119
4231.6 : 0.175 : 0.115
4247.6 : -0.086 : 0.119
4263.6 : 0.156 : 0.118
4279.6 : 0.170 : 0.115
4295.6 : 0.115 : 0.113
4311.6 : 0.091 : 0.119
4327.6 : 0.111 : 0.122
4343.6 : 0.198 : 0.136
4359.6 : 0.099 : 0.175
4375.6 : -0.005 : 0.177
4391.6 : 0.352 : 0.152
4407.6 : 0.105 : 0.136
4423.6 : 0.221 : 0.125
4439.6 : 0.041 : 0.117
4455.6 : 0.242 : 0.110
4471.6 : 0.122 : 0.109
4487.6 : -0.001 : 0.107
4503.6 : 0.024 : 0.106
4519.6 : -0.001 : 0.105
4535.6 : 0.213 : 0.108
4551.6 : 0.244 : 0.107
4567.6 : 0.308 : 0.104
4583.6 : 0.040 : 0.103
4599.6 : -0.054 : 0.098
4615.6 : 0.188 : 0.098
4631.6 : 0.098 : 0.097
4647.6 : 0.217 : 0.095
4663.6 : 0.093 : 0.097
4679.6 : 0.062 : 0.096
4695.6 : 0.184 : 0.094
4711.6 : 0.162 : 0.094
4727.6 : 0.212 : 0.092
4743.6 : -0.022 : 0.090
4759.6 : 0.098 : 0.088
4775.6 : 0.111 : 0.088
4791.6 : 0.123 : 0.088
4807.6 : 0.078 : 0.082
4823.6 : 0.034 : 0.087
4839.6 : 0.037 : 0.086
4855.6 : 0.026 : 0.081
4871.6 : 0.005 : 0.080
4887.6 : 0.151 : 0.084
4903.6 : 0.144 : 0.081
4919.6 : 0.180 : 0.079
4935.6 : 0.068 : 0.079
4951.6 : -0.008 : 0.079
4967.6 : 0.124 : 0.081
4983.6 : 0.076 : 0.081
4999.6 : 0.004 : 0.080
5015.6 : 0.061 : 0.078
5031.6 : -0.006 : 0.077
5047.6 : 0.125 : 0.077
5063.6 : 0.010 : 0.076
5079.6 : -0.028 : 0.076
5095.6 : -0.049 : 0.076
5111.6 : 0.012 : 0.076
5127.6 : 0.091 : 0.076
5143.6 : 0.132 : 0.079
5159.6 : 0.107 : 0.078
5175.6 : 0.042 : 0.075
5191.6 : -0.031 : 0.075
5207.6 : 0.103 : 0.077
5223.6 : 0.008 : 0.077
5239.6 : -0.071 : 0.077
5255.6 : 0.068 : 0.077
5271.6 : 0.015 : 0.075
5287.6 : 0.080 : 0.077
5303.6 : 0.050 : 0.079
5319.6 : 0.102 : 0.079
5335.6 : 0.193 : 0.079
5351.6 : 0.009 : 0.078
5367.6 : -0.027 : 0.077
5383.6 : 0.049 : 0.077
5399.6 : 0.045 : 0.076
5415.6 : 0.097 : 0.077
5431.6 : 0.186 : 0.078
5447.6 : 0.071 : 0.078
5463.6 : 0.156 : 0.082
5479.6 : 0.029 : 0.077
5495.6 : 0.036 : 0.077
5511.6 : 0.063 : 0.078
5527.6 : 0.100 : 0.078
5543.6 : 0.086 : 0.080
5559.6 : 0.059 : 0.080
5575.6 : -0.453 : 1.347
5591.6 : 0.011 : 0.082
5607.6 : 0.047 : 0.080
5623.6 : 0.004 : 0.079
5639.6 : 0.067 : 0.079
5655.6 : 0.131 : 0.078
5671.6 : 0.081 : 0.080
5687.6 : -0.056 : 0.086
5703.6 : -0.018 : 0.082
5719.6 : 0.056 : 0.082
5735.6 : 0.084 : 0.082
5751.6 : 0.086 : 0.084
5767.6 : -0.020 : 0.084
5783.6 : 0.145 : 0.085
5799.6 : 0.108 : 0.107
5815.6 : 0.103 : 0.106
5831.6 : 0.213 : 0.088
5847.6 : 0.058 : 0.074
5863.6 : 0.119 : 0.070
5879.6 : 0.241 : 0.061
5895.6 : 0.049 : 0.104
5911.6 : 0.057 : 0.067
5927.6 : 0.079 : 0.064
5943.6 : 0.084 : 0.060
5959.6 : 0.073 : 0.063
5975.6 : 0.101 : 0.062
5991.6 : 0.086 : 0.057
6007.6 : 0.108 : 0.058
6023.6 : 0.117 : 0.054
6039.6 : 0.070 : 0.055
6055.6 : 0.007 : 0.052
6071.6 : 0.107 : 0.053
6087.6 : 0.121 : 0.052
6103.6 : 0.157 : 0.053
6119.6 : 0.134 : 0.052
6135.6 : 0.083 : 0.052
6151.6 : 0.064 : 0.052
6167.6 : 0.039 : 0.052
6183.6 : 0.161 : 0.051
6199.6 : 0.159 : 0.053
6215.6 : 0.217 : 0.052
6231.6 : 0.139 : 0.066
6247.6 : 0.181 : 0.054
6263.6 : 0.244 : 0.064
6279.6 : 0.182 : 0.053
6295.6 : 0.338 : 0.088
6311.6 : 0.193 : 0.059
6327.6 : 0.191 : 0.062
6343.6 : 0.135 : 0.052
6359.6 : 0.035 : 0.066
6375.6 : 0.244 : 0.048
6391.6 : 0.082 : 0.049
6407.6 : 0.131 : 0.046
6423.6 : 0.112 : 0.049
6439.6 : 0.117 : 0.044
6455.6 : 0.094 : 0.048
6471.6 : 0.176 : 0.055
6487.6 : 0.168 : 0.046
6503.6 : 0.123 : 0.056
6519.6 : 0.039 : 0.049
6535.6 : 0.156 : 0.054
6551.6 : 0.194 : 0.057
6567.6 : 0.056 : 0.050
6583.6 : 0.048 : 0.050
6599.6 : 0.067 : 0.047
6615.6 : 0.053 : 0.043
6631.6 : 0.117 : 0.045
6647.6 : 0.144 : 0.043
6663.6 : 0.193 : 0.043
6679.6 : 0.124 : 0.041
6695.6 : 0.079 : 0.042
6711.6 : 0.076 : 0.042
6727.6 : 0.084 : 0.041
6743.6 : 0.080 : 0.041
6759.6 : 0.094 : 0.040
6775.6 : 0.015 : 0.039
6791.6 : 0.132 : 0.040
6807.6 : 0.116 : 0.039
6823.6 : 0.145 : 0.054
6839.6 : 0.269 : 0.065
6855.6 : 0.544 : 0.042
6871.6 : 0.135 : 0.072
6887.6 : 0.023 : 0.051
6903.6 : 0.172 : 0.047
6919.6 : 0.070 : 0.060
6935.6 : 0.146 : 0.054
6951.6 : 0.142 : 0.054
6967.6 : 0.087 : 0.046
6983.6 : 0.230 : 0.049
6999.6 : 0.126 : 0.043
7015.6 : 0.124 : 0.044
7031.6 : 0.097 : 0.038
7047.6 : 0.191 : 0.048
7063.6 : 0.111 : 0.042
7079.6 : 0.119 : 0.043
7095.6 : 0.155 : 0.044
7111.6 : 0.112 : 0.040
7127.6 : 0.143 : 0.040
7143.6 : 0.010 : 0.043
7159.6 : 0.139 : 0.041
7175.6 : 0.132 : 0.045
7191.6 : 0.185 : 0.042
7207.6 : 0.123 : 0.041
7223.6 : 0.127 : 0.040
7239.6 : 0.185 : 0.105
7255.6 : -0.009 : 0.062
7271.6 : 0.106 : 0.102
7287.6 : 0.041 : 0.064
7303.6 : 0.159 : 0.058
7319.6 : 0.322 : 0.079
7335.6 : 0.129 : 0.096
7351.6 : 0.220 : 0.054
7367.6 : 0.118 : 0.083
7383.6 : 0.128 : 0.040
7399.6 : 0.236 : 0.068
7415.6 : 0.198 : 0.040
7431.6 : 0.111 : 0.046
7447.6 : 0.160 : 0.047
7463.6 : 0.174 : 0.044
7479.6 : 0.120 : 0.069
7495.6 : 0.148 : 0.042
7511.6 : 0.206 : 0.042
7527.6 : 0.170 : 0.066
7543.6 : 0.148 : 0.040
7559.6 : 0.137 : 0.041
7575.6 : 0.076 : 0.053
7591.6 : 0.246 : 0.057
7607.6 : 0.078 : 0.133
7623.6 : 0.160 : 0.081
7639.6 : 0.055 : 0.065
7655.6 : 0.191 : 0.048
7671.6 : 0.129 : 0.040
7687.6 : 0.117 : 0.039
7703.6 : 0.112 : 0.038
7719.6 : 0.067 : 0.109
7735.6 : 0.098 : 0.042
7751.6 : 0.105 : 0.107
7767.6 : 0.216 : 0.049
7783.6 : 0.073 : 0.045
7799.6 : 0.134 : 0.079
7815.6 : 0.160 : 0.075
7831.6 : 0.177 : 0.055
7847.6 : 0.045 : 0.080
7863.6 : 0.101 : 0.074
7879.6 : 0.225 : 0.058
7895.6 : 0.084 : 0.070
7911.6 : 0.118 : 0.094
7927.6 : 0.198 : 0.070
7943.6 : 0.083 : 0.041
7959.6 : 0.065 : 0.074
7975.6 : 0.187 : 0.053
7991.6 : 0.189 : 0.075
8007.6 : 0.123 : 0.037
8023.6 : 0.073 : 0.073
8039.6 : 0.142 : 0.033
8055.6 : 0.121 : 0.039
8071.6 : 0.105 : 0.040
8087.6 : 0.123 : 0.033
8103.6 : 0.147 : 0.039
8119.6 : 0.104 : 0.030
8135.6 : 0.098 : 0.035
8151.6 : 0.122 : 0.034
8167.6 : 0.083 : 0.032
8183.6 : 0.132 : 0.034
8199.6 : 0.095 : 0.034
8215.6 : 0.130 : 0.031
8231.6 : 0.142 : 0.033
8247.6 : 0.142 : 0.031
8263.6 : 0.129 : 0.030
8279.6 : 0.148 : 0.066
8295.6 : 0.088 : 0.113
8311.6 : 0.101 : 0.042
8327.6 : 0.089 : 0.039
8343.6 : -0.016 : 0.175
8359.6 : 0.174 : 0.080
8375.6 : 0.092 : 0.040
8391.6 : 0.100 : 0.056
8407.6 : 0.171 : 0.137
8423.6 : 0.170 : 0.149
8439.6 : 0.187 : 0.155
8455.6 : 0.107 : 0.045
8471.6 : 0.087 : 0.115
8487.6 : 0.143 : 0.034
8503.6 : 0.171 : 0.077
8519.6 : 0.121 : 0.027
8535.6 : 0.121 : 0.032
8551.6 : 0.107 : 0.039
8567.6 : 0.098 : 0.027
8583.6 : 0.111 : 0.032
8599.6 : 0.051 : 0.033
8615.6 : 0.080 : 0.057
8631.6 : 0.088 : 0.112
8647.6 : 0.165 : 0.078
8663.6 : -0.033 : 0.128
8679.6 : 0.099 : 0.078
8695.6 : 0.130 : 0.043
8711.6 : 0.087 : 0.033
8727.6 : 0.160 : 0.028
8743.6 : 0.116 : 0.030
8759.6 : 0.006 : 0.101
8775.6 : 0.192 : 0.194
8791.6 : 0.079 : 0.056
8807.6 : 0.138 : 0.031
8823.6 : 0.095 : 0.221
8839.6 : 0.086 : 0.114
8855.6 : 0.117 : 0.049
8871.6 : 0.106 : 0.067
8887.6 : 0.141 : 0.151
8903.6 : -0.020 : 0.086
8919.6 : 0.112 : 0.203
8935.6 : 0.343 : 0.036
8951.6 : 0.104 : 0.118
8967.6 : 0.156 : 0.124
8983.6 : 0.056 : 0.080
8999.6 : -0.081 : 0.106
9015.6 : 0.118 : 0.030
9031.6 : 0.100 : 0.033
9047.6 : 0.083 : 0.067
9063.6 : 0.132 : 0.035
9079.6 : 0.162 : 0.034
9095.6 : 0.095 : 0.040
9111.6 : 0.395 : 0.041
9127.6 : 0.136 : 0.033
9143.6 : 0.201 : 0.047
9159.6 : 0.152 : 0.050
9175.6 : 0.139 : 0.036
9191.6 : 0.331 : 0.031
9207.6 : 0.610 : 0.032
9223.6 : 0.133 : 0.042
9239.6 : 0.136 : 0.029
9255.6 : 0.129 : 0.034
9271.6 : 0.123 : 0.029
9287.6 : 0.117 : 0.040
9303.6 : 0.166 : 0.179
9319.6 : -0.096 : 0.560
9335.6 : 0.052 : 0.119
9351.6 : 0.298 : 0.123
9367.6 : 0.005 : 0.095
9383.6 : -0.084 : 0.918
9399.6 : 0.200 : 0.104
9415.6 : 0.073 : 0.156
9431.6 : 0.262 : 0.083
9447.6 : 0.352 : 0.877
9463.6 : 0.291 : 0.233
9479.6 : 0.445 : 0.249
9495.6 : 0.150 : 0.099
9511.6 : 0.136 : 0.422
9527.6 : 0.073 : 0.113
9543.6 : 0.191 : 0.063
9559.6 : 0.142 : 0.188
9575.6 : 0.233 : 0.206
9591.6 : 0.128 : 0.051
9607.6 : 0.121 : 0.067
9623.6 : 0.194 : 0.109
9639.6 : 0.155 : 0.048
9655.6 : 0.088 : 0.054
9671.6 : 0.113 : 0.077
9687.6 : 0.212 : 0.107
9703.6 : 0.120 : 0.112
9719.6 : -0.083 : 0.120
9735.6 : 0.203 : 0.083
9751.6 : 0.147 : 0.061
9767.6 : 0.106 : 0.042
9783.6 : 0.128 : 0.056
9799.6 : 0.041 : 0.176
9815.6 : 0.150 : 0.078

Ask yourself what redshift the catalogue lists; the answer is 0.84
